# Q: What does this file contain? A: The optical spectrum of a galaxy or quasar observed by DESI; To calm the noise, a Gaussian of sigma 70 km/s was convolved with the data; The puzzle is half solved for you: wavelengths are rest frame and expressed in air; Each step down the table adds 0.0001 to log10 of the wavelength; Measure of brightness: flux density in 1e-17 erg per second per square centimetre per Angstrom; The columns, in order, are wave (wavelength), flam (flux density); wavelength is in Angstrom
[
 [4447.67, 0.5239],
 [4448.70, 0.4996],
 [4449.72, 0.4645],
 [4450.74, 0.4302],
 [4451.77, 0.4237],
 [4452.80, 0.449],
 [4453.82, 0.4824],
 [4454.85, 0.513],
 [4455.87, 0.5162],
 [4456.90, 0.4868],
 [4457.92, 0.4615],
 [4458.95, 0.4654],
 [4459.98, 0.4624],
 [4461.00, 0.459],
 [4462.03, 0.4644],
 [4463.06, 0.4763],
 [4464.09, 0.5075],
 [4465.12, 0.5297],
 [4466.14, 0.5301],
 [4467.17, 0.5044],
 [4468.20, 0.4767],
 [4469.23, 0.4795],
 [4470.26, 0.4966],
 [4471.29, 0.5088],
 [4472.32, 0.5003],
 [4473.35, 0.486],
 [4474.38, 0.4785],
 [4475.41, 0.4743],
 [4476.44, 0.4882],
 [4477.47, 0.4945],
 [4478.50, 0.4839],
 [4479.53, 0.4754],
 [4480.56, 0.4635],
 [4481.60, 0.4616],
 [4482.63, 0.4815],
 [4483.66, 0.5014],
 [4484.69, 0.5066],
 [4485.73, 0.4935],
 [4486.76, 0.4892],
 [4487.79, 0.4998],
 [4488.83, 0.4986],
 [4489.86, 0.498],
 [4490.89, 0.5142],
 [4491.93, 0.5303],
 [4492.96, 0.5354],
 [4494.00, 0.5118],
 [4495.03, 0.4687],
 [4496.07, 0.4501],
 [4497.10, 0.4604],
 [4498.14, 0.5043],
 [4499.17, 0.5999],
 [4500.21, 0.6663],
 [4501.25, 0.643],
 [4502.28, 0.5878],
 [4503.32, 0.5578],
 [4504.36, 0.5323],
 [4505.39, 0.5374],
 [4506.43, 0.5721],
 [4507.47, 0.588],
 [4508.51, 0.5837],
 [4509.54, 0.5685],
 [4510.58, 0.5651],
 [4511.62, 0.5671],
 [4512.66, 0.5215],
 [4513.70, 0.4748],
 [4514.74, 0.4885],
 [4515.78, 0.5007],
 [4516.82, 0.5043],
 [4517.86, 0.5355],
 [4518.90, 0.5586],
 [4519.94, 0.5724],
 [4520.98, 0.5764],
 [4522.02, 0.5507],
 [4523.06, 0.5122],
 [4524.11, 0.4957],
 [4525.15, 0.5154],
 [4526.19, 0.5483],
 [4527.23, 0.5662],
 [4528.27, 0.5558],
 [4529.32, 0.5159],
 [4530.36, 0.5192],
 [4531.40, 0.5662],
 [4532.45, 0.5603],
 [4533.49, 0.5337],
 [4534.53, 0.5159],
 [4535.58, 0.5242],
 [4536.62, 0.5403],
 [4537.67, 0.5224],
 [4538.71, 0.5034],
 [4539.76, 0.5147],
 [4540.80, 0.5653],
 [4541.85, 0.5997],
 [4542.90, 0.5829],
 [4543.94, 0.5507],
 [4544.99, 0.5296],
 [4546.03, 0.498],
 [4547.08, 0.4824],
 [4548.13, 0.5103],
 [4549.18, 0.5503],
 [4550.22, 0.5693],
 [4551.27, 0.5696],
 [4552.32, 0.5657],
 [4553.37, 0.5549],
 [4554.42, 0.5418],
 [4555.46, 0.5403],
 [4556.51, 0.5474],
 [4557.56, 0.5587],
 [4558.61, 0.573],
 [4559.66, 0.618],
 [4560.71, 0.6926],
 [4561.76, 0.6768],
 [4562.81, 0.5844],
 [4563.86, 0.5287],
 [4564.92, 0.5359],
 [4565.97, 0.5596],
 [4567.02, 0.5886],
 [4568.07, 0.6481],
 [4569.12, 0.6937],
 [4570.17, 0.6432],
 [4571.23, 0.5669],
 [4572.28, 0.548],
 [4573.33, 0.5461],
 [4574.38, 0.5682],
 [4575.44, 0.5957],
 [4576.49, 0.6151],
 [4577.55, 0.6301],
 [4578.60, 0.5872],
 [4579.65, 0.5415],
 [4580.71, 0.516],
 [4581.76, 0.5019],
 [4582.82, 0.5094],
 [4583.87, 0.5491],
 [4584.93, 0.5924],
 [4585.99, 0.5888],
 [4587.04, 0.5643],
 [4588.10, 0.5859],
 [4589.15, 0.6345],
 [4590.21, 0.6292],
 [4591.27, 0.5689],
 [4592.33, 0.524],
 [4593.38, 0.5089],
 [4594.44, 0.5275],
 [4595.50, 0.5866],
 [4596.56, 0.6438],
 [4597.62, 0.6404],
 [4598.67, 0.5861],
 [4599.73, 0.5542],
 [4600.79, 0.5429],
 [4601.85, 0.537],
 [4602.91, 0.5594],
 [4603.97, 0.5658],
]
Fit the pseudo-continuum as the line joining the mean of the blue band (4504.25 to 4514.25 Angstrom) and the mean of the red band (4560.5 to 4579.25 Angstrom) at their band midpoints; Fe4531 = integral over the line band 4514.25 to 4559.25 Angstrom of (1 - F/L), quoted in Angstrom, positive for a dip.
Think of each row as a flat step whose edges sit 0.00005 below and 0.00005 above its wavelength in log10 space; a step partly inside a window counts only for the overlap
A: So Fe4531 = 2.63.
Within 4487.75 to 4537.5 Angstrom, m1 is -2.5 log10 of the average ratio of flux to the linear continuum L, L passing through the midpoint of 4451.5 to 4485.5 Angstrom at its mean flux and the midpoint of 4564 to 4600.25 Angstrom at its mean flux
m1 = -0.03 mag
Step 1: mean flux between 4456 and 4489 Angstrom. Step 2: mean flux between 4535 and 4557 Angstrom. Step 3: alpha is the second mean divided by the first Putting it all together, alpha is 1.11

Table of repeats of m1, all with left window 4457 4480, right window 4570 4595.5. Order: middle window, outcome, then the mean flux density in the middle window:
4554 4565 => -0.06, 0.584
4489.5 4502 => -0.06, 0.534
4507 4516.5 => -0.04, 0.539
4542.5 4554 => 0.00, 0.542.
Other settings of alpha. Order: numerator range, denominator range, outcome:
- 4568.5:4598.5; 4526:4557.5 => 1.07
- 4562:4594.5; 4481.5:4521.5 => 1.08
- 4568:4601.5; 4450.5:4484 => 1.20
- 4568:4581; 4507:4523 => 1.09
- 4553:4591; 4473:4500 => 1.17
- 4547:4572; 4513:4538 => 1.09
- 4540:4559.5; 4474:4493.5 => 1.12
